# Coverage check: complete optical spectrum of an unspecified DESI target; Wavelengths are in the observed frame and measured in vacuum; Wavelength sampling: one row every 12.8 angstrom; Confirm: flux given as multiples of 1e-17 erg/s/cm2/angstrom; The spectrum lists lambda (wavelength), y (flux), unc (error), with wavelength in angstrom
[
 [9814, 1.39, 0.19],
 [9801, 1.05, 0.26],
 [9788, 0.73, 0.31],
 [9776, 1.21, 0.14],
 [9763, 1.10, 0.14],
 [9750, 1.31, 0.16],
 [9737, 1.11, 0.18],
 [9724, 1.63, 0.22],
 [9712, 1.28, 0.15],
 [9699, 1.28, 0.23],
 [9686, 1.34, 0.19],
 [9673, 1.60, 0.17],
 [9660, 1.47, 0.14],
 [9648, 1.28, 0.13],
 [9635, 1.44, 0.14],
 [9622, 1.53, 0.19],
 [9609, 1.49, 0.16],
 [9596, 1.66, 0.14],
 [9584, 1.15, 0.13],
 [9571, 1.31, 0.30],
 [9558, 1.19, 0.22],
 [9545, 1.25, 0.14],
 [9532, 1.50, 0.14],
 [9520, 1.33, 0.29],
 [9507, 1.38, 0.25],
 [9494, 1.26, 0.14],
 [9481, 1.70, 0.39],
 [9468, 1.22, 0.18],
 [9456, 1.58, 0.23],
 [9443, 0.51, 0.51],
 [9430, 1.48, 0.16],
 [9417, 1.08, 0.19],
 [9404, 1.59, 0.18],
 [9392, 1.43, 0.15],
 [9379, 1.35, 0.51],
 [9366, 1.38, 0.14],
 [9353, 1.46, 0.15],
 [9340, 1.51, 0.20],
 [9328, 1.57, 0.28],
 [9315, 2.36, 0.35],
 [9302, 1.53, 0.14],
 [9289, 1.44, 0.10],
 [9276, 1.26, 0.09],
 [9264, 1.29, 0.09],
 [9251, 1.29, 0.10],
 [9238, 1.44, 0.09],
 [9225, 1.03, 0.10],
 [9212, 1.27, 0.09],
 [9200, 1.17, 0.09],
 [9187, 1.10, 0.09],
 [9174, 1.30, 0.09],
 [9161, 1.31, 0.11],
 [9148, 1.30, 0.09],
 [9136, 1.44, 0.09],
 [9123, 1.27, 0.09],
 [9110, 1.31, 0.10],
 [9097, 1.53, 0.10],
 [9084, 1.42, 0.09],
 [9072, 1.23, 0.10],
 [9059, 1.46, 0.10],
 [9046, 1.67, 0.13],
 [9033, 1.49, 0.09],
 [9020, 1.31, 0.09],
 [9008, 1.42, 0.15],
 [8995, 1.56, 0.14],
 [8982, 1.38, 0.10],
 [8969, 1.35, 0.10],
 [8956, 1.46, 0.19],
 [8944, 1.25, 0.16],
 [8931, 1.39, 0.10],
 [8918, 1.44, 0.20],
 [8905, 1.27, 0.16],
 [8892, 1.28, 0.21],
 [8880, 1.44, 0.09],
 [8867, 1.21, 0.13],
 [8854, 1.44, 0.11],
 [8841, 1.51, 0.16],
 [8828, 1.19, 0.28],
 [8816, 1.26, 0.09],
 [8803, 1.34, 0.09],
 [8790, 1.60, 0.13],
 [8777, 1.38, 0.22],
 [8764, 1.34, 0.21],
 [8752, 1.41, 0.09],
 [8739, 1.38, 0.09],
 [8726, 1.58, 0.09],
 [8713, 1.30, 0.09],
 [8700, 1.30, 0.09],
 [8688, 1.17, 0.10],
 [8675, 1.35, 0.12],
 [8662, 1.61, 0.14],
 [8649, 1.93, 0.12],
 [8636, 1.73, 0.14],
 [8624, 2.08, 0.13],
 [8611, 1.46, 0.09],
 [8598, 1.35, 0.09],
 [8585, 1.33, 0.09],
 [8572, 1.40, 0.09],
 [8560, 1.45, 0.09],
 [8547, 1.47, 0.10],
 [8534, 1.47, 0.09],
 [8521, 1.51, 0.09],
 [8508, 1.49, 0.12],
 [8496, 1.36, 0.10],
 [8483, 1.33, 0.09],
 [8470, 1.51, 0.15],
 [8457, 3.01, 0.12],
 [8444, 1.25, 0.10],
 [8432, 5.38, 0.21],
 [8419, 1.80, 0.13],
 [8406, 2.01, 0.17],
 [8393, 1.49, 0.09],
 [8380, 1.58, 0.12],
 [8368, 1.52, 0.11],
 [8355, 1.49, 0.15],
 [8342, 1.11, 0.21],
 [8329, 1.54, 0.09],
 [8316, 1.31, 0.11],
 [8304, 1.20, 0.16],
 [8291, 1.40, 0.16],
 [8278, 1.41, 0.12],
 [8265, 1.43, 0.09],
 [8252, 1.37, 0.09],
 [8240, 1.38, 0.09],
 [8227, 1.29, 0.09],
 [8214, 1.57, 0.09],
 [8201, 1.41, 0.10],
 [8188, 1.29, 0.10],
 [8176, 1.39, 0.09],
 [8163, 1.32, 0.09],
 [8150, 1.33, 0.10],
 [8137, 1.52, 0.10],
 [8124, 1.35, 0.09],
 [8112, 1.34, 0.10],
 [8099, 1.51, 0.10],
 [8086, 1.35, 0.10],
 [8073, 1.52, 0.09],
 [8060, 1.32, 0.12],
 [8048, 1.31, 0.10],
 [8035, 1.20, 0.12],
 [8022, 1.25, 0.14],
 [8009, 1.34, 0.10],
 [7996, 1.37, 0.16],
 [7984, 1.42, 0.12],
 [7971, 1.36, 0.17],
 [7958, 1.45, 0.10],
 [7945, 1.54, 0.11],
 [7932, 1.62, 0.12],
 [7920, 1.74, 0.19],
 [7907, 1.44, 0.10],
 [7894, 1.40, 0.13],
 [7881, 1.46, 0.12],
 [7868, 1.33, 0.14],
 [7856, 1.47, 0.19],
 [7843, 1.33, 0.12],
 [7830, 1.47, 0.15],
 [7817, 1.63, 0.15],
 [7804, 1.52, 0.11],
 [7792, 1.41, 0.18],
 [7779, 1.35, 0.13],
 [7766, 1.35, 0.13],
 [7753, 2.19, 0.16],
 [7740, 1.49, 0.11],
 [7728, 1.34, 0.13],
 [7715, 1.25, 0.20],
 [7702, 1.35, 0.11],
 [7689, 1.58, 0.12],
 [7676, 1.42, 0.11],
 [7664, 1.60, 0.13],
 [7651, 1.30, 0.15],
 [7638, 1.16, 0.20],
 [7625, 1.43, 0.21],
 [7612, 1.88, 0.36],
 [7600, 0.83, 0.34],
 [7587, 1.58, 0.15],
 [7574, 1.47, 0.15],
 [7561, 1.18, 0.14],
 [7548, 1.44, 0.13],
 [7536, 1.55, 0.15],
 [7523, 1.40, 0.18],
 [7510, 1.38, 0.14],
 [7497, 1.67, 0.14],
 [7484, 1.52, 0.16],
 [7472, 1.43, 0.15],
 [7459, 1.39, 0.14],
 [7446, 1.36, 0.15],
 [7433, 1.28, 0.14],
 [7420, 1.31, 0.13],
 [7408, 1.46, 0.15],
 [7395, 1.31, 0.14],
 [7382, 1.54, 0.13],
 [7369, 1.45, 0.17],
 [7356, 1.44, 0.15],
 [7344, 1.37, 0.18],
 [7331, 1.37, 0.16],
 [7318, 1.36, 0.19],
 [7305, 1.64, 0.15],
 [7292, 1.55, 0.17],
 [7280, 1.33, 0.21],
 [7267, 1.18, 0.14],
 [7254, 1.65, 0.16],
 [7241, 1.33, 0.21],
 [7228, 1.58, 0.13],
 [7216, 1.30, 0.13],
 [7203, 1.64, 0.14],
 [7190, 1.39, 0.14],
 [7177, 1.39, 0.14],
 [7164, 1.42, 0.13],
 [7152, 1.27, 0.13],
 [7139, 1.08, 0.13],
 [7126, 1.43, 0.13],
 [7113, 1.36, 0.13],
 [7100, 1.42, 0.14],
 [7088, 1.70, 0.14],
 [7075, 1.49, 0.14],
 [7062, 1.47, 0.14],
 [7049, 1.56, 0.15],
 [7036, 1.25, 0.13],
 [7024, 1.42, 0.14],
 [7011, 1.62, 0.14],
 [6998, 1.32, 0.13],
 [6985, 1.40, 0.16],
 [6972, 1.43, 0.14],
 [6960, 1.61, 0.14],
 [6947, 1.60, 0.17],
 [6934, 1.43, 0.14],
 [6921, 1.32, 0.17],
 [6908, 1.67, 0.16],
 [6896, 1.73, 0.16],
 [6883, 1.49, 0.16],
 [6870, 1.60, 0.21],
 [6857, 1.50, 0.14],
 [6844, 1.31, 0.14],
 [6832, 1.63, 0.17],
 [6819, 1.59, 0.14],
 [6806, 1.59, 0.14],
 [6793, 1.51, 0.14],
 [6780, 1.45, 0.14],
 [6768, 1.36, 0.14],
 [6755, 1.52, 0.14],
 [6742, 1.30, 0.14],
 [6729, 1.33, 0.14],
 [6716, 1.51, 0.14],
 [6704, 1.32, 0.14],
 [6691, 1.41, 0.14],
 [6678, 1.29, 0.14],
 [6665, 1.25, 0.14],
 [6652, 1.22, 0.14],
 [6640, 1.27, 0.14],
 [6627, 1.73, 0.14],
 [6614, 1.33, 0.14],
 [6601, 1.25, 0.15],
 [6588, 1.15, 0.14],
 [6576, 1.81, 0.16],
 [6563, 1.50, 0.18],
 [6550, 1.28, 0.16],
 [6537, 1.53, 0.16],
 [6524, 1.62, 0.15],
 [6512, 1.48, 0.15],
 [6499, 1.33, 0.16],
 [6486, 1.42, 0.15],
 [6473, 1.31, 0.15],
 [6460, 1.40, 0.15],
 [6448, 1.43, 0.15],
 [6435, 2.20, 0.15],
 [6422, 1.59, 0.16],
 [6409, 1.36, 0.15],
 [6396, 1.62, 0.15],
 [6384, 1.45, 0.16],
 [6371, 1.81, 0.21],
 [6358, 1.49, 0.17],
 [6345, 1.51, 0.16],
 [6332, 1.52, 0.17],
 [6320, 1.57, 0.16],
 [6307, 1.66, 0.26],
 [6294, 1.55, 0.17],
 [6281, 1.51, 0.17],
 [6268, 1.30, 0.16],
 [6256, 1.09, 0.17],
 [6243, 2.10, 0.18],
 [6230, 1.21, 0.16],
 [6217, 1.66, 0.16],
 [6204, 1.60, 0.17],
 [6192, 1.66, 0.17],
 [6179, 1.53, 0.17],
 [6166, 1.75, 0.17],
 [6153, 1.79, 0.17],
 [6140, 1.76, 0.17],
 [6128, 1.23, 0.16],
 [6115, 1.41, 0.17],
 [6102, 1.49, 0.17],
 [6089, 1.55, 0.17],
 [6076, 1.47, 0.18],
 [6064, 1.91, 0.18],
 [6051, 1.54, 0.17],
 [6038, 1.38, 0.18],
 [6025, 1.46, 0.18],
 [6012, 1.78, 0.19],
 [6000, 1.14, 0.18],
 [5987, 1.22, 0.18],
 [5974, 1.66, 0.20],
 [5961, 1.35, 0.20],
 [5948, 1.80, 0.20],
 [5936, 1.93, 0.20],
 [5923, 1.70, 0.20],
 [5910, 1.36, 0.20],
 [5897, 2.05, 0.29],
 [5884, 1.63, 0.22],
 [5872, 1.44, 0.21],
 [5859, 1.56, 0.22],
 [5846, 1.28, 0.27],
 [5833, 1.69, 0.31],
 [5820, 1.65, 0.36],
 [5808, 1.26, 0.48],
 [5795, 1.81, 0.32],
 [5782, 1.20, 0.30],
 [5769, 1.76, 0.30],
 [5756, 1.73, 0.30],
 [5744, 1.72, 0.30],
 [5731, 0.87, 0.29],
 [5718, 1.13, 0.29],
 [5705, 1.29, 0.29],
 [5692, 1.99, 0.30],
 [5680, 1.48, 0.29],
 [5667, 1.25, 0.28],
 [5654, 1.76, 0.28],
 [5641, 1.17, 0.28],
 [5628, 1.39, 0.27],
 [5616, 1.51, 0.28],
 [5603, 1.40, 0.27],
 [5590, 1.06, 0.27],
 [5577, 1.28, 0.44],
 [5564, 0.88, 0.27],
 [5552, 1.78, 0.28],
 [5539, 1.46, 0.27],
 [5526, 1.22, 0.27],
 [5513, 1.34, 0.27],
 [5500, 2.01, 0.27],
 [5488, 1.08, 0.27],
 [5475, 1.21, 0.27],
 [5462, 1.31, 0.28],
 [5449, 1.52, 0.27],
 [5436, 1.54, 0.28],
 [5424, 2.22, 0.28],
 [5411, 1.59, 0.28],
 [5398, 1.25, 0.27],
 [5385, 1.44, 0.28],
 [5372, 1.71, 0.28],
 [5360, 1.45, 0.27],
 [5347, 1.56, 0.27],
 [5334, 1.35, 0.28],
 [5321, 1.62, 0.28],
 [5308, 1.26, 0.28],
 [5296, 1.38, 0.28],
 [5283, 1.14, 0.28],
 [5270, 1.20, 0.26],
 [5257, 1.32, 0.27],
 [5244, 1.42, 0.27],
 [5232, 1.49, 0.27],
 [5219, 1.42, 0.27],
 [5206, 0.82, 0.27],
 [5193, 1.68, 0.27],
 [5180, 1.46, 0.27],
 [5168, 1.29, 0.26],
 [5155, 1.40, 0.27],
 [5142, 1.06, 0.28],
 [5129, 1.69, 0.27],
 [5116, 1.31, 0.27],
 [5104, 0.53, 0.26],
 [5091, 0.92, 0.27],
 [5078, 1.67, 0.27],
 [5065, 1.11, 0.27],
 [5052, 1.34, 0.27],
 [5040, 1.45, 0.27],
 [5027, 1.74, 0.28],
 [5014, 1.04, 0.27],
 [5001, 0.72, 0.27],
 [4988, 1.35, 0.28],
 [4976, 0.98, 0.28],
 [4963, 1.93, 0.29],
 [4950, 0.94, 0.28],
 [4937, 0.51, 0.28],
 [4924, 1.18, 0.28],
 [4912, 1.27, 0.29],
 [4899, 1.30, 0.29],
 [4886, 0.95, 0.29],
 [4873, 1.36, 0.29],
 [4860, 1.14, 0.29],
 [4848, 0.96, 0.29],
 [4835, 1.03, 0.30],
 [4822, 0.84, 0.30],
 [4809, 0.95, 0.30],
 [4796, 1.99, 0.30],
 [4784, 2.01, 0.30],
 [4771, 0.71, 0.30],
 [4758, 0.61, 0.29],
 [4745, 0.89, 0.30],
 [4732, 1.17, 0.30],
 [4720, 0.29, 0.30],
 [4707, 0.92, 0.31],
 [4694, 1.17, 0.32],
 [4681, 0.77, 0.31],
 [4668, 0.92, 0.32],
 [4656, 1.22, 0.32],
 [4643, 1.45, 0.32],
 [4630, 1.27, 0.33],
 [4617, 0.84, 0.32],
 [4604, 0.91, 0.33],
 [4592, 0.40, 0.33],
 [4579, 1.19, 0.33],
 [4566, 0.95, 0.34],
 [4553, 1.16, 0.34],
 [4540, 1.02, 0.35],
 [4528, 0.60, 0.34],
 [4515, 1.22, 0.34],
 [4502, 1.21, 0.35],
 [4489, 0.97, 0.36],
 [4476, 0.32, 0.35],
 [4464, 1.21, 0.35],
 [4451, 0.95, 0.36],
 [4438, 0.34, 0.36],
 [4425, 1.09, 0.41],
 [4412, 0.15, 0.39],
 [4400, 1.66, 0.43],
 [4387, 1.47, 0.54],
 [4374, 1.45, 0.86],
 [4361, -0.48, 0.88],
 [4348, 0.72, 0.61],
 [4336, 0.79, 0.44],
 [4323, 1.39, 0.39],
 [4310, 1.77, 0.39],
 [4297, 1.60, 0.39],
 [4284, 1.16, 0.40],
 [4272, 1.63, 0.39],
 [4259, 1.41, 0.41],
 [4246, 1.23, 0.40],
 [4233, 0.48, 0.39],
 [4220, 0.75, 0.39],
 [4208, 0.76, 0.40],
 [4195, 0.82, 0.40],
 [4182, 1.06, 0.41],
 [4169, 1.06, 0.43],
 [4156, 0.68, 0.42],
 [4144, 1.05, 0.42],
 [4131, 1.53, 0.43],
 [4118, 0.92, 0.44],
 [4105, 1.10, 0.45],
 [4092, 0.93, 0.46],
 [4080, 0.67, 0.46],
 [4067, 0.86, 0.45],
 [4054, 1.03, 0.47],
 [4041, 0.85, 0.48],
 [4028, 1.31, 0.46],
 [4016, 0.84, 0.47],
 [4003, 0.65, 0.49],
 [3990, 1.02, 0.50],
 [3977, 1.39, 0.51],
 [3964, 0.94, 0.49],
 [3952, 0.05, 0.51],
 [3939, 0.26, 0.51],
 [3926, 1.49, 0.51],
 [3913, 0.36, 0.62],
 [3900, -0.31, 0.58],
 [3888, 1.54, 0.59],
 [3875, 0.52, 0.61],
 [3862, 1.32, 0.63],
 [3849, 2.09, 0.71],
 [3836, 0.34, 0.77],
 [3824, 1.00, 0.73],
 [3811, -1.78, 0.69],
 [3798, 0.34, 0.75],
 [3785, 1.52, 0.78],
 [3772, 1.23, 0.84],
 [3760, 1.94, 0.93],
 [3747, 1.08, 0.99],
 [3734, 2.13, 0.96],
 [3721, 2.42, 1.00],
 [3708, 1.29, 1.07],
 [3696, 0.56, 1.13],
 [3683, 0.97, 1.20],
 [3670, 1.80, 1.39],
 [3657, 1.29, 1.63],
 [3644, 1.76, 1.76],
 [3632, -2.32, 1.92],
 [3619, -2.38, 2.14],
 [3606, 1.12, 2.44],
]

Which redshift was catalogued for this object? 0.284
